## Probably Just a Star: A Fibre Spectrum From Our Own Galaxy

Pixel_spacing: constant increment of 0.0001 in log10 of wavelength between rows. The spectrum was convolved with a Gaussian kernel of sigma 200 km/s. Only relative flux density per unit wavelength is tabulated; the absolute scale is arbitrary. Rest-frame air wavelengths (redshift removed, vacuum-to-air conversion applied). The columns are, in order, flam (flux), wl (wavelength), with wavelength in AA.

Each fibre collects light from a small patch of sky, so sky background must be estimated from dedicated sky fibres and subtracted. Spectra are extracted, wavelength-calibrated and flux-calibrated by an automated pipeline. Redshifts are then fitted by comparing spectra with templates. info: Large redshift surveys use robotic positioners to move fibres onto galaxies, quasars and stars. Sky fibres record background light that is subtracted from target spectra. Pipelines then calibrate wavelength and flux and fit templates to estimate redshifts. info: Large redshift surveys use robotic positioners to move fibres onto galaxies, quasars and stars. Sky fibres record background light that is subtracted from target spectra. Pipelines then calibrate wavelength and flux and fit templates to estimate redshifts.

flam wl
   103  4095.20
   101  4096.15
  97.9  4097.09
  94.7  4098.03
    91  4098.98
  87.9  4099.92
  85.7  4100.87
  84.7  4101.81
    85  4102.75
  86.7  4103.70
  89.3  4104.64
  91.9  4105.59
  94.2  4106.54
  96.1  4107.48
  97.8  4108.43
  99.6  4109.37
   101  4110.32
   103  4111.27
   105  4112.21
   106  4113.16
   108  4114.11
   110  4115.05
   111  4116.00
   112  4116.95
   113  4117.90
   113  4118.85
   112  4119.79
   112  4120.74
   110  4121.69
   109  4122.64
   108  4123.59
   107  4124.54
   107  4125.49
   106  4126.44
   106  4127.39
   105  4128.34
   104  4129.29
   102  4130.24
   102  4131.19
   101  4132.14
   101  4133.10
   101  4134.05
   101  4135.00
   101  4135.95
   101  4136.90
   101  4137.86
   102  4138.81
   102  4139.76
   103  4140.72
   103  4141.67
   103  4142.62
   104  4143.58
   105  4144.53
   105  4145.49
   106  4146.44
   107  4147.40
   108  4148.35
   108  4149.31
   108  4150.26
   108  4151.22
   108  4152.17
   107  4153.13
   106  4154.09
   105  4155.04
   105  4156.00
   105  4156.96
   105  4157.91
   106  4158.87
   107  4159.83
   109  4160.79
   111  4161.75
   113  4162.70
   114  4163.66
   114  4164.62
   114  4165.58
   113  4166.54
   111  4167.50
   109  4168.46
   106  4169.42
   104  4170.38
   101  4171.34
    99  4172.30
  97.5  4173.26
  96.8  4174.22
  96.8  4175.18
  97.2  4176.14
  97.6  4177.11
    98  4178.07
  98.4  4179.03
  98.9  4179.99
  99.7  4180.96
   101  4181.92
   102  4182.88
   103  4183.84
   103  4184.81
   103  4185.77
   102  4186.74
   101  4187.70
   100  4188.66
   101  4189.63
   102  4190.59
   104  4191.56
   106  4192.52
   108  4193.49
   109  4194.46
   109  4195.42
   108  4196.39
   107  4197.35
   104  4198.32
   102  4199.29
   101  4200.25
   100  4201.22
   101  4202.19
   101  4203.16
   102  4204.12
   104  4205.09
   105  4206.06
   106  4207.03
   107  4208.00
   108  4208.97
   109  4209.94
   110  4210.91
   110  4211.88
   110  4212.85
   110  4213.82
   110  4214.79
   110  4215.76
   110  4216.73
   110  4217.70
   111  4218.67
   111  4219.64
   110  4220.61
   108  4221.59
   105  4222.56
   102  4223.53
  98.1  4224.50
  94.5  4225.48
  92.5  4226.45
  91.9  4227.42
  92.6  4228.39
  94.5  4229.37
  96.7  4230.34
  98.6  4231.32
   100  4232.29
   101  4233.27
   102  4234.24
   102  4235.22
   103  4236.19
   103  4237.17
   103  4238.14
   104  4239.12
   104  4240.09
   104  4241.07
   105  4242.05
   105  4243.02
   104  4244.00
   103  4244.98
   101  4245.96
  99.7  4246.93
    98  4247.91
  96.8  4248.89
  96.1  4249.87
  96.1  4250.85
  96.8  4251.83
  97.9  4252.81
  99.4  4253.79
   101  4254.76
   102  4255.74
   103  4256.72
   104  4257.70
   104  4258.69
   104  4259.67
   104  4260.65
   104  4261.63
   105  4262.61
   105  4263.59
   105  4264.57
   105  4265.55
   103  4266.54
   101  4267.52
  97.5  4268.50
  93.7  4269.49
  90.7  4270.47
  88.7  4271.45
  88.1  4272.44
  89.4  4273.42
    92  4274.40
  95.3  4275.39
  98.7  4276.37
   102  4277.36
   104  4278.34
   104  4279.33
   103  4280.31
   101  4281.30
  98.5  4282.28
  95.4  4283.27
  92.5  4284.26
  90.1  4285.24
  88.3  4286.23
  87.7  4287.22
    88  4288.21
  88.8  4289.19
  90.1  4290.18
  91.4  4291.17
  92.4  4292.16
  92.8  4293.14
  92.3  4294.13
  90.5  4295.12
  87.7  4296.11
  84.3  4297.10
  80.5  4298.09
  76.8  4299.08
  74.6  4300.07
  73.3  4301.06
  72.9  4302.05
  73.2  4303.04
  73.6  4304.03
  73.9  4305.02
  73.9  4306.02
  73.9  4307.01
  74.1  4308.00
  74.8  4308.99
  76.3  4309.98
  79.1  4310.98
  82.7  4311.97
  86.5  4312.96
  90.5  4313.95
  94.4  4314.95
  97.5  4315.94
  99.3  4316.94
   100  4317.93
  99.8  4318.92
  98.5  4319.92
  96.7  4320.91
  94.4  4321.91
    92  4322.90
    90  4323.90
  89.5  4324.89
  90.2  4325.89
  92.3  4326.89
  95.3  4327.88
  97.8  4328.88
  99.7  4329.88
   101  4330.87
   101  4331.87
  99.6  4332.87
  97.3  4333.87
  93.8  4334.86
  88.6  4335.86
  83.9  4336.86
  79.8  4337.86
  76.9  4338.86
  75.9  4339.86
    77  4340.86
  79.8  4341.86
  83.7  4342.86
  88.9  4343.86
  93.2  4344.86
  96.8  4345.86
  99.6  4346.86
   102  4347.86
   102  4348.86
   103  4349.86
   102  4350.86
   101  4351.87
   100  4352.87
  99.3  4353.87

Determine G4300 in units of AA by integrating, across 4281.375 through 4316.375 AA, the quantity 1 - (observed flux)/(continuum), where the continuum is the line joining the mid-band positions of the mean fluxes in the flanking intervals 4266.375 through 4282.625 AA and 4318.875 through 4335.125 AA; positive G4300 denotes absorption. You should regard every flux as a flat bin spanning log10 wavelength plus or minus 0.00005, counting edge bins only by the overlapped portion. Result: 4.3 AA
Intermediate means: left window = 97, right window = 95.7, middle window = 84.6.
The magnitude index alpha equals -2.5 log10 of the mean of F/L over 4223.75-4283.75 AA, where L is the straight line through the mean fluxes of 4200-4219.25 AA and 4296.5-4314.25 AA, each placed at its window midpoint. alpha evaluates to -0.07 mag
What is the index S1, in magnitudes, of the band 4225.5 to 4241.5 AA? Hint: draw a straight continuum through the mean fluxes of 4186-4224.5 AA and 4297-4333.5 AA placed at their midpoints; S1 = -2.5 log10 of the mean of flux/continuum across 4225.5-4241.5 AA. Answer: 0.02 mag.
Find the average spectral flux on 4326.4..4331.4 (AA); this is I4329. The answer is 97.3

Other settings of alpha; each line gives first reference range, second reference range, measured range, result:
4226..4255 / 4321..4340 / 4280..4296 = 0.04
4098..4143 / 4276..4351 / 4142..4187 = -0.06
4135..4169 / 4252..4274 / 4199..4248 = -0.01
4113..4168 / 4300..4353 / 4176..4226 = -0.04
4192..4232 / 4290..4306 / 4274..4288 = -0.12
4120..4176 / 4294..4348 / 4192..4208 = -0.05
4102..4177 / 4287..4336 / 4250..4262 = -0.09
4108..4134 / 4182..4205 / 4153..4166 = -0.04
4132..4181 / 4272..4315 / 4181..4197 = -0.04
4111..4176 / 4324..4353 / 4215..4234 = -0.02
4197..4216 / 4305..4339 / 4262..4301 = 0.02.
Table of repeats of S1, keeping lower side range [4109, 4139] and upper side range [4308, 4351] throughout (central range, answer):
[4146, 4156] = -0.033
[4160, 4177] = -0.036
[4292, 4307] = 0.165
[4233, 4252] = -0.044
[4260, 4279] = -0.034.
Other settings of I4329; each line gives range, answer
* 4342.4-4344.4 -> 86.5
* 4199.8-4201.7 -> 100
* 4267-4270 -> 97.5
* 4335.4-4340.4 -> 80.8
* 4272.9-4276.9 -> 93.9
